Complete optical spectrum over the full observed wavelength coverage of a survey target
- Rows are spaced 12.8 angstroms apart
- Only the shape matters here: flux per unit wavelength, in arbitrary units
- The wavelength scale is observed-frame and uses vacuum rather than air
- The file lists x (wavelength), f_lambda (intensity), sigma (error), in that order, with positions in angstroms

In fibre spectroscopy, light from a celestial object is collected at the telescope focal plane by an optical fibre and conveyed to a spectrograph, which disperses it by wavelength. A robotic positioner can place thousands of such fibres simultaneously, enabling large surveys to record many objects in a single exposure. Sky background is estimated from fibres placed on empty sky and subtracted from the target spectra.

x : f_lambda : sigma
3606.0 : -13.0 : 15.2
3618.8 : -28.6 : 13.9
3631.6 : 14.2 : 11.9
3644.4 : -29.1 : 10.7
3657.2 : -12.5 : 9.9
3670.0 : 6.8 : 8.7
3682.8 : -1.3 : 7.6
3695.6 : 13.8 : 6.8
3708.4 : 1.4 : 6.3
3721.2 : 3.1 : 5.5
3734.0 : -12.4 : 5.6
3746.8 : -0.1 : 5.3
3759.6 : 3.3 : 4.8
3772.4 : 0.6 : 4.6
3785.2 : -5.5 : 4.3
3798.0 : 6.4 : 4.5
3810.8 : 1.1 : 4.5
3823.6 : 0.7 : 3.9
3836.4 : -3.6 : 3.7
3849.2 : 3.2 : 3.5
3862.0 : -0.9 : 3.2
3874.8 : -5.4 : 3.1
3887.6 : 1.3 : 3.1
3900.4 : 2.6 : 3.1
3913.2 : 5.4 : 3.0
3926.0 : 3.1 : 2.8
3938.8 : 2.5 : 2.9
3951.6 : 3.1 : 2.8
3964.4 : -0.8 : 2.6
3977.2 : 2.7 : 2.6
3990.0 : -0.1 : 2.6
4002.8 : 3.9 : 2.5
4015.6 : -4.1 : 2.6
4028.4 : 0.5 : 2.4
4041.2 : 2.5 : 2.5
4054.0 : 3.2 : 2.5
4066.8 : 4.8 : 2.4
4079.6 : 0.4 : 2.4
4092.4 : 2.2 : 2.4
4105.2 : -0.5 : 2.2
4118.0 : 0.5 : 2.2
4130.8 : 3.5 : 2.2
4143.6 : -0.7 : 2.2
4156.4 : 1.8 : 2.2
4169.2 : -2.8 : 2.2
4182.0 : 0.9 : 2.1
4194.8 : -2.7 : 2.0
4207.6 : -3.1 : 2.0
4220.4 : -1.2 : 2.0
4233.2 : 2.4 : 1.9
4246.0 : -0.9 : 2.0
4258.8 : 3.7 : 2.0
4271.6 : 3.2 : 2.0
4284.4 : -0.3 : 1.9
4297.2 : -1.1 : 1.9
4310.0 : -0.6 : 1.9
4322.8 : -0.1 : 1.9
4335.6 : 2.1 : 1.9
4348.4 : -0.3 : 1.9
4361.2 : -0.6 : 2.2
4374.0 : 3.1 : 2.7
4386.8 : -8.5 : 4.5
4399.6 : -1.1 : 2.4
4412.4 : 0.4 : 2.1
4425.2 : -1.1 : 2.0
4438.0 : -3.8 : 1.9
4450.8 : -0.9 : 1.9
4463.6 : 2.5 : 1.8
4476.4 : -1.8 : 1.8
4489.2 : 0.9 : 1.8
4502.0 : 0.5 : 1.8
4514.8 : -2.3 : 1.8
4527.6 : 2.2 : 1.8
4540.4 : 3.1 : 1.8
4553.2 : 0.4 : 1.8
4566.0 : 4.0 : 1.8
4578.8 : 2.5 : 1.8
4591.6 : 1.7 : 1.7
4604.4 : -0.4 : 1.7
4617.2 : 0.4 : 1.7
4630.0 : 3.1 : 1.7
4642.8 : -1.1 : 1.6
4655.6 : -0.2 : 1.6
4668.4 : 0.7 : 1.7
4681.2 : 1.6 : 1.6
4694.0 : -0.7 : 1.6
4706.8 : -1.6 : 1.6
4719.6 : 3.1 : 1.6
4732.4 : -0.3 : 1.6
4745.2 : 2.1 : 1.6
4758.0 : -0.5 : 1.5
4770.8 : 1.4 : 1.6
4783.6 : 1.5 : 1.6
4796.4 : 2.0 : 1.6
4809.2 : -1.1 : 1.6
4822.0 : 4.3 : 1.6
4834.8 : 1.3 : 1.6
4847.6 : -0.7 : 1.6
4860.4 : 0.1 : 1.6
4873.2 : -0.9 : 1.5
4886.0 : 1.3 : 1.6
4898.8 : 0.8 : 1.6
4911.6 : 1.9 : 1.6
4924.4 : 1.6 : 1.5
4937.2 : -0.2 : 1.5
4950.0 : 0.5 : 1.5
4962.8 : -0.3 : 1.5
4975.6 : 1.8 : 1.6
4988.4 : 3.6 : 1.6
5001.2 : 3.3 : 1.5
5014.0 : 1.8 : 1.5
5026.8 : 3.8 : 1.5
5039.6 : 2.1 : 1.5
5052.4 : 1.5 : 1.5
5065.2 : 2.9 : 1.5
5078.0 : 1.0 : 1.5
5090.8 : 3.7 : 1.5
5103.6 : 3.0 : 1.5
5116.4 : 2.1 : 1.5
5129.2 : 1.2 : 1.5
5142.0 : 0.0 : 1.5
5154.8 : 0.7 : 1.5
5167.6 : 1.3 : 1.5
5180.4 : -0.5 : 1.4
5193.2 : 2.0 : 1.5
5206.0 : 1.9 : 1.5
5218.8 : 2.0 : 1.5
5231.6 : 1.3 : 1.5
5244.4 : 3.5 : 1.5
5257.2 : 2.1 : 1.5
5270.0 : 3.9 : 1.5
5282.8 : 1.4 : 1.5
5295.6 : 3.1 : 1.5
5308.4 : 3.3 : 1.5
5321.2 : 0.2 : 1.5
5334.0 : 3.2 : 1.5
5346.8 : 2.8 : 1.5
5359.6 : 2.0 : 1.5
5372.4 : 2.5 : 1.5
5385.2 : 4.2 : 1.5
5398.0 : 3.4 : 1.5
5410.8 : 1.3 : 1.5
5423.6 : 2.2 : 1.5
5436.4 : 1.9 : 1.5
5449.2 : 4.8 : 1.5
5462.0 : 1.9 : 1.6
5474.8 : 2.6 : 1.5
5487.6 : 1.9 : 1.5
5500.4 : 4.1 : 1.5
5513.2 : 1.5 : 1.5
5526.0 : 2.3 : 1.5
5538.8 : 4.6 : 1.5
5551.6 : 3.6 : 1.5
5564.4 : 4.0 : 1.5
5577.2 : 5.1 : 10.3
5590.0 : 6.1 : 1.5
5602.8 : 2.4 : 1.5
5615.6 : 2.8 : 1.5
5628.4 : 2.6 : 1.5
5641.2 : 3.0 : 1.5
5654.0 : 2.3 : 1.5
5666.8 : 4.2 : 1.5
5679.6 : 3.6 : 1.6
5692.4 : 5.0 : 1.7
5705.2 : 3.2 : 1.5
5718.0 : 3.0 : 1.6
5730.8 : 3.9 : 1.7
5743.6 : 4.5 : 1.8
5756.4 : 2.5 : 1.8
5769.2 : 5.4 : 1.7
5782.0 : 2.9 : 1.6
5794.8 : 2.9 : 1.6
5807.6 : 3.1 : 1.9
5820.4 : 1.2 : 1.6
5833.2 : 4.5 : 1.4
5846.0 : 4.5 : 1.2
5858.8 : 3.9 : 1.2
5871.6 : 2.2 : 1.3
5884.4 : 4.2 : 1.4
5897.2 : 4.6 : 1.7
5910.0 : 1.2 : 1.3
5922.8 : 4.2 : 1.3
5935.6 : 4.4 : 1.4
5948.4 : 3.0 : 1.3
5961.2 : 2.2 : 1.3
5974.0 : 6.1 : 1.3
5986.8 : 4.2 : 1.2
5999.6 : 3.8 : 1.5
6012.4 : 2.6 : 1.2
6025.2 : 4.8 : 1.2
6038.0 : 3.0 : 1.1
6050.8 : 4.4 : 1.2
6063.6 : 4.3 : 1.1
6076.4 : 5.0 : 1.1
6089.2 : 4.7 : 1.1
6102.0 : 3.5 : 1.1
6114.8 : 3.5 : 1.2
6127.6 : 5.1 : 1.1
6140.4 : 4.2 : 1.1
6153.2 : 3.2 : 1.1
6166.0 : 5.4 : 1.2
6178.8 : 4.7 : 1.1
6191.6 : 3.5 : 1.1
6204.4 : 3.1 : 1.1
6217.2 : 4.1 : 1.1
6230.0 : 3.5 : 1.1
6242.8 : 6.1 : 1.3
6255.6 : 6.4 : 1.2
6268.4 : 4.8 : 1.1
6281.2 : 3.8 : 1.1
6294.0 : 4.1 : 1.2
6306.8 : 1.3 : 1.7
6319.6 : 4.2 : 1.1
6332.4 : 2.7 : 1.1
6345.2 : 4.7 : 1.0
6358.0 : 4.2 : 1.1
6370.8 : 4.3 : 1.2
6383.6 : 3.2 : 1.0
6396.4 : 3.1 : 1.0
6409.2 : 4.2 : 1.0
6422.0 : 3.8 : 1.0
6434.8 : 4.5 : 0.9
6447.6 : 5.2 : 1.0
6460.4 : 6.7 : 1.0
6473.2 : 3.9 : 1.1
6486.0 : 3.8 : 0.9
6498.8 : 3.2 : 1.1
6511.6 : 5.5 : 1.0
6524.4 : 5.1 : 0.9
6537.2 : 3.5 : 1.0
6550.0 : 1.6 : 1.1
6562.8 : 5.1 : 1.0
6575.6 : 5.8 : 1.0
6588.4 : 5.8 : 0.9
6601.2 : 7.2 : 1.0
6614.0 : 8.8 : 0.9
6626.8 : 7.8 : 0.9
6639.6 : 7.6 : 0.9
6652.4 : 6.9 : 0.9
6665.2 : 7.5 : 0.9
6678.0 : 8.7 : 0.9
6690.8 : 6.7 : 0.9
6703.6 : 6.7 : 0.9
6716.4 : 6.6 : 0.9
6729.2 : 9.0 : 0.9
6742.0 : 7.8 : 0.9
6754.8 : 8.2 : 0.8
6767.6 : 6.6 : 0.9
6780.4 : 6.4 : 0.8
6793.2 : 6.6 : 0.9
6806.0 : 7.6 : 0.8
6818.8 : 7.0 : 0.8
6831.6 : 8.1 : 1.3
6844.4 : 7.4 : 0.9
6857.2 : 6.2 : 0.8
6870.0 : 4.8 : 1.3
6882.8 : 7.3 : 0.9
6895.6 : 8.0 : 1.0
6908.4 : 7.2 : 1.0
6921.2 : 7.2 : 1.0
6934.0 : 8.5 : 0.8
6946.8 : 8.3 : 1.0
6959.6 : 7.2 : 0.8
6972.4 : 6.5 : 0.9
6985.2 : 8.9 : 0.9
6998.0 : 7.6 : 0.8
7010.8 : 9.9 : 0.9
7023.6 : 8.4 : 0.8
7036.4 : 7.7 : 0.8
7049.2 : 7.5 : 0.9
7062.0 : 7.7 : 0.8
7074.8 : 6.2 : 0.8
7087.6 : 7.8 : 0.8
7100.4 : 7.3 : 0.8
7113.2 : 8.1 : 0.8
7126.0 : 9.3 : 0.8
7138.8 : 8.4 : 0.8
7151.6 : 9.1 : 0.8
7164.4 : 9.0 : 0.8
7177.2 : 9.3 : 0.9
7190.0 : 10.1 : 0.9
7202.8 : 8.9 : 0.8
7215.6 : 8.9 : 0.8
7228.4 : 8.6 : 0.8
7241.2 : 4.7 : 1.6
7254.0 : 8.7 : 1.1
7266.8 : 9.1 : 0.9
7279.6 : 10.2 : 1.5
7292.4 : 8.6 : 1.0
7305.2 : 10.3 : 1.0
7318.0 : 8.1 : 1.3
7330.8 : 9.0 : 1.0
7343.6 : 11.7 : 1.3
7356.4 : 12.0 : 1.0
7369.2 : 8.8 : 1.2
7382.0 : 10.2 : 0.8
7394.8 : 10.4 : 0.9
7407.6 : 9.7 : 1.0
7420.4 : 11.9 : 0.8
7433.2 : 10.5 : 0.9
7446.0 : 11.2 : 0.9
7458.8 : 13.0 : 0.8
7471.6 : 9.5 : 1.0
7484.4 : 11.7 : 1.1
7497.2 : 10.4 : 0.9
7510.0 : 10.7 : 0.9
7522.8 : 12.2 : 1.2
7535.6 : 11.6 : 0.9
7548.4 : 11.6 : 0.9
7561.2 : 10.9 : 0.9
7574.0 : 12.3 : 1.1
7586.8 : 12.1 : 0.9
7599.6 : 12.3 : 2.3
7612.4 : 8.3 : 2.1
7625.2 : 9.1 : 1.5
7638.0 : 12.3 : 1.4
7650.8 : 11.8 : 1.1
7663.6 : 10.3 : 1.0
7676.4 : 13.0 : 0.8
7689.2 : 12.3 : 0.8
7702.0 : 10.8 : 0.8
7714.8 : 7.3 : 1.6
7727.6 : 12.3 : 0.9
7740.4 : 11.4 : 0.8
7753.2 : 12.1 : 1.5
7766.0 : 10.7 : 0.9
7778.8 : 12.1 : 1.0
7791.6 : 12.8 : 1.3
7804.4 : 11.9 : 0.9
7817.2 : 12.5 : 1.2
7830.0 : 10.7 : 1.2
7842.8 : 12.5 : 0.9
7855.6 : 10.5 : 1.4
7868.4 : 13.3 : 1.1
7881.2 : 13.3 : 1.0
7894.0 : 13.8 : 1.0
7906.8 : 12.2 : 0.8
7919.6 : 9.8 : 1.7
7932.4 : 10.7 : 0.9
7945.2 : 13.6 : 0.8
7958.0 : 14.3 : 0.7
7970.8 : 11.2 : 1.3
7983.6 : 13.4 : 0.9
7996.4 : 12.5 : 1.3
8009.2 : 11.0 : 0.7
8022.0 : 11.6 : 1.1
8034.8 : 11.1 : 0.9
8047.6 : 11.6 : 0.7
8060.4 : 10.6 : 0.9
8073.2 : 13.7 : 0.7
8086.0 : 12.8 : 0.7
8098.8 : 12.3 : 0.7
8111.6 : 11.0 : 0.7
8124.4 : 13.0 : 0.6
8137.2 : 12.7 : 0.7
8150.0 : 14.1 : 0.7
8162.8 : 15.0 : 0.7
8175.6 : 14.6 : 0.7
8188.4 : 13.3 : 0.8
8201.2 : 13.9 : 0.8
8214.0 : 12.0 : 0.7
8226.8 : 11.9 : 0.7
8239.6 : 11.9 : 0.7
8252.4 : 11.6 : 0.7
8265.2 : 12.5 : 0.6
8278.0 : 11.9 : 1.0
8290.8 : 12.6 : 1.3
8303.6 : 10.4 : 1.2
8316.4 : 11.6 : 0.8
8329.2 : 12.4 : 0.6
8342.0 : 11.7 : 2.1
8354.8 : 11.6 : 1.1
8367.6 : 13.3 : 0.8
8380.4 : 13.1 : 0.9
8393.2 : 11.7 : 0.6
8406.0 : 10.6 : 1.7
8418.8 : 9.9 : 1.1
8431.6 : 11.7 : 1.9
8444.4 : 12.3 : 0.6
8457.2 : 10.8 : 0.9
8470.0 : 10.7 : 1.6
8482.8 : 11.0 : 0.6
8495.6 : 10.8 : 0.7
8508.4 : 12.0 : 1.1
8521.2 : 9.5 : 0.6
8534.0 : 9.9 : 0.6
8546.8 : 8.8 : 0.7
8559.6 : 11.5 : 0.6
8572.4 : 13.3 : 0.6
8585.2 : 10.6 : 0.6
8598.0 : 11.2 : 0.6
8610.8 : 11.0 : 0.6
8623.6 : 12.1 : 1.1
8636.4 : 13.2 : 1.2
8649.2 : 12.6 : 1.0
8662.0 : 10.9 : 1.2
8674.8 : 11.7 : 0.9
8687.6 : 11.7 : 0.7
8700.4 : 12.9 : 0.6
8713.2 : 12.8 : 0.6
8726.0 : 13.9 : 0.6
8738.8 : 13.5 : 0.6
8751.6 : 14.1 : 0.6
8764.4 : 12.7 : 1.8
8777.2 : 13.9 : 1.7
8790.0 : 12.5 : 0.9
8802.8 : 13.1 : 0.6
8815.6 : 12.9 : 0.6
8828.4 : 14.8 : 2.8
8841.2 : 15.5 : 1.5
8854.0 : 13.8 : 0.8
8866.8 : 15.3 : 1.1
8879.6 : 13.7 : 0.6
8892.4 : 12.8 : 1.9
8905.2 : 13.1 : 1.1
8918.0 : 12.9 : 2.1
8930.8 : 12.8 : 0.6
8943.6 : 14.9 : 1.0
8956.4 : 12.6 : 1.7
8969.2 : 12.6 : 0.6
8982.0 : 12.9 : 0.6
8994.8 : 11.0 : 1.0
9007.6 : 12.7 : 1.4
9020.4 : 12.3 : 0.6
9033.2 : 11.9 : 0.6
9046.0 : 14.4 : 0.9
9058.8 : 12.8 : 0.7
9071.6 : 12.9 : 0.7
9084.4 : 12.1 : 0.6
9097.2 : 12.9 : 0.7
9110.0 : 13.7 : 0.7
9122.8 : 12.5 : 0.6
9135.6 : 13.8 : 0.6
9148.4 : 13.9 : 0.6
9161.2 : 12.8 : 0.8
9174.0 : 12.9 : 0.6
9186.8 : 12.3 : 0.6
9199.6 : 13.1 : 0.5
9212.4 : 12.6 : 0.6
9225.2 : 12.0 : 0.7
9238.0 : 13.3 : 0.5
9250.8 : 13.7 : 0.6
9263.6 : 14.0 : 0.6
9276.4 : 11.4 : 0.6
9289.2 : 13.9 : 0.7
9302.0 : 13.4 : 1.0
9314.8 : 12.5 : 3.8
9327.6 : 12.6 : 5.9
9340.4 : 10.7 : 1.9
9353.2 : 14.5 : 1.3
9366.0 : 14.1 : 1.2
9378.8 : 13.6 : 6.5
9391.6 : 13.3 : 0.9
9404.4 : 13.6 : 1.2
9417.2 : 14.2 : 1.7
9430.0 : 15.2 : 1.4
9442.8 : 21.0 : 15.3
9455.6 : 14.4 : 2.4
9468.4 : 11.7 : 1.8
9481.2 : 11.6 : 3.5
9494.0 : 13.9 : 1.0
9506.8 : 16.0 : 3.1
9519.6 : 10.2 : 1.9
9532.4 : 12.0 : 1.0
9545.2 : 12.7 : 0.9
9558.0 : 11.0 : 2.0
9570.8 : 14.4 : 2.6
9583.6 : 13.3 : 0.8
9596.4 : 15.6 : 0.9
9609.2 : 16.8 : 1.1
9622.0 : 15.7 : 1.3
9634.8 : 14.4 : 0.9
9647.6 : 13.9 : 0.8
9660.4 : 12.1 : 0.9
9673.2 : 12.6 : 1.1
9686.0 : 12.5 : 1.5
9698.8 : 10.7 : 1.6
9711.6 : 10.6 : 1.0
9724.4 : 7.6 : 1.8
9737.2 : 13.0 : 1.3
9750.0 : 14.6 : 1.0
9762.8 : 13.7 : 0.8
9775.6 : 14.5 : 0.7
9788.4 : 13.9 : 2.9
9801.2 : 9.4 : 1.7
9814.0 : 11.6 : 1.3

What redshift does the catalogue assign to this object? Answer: 0.65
